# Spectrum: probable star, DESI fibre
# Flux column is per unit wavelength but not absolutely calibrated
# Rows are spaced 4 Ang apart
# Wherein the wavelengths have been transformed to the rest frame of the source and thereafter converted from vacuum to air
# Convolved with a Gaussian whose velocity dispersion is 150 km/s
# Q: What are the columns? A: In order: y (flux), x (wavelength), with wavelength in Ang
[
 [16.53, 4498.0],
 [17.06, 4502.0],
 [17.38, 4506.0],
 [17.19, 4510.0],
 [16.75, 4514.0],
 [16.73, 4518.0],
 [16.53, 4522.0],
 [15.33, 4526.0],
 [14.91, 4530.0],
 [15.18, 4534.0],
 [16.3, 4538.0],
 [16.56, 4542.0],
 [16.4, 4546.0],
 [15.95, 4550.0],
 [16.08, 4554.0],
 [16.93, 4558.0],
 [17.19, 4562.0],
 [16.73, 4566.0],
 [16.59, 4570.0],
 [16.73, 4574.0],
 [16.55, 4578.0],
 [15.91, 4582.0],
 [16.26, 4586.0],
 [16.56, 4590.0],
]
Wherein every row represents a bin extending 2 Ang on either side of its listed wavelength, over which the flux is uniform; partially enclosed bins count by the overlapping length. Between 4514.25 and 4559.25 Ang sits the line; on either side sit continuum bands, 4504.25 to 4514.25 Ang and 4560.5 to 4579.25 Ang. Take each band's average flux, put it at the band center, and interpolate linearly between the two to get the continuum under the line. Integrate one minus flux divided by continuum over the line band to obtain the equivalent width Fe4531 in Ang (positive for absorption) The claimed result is 2.3 Ang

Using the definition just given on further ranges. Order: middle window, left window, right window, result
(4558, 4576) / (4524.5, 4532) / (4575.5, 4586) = -1.0 Ang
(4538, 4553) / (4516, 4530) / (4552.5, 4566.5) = 0.2 Ang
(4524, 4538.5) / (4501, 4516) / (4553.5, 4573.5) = 1.4 Ang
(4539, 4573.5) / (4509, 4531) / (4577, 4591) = -0.6 Ang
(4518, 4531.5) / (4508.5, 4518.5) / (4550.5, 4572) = 0.8 Ang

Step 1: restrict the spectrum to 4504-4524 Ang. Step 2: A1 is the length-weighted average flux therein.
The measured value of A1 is 16.9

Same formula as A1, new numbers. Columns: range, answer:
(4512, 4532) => 16.1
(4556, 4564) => 17.1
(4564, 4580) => 16.6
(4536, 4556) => 16.3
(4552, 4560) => 16.5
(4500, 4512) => 17.2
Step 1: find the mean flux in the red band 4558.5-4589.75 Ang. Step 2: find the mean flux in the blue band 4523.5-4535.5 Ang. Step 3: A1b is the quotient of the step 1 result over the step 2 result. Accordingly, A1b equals 1.09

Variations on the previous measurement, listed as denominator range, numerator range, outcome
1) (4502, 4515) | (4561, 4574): 0.98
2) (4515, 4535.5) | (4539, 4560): 1.04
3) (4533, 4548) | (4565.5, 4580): 1.03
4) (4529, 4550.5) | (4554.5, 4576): 1.05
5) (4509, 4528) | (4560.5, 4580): 1.02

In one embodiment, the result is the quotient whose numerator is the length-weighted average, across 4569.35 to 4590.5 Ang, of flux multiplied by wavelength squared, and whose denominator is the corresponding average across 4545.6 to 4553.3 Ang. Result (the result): 1.0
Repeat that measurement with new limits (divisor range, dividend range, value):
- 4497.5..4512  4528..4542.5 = 0.93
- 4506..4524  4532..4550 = 0.97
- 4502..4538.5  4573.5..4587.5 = 1.03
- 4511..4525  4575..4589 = 1.01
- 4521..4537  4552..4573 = 1.10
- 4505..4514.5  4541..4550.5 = 0.97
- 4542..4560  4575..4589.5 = 1.01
